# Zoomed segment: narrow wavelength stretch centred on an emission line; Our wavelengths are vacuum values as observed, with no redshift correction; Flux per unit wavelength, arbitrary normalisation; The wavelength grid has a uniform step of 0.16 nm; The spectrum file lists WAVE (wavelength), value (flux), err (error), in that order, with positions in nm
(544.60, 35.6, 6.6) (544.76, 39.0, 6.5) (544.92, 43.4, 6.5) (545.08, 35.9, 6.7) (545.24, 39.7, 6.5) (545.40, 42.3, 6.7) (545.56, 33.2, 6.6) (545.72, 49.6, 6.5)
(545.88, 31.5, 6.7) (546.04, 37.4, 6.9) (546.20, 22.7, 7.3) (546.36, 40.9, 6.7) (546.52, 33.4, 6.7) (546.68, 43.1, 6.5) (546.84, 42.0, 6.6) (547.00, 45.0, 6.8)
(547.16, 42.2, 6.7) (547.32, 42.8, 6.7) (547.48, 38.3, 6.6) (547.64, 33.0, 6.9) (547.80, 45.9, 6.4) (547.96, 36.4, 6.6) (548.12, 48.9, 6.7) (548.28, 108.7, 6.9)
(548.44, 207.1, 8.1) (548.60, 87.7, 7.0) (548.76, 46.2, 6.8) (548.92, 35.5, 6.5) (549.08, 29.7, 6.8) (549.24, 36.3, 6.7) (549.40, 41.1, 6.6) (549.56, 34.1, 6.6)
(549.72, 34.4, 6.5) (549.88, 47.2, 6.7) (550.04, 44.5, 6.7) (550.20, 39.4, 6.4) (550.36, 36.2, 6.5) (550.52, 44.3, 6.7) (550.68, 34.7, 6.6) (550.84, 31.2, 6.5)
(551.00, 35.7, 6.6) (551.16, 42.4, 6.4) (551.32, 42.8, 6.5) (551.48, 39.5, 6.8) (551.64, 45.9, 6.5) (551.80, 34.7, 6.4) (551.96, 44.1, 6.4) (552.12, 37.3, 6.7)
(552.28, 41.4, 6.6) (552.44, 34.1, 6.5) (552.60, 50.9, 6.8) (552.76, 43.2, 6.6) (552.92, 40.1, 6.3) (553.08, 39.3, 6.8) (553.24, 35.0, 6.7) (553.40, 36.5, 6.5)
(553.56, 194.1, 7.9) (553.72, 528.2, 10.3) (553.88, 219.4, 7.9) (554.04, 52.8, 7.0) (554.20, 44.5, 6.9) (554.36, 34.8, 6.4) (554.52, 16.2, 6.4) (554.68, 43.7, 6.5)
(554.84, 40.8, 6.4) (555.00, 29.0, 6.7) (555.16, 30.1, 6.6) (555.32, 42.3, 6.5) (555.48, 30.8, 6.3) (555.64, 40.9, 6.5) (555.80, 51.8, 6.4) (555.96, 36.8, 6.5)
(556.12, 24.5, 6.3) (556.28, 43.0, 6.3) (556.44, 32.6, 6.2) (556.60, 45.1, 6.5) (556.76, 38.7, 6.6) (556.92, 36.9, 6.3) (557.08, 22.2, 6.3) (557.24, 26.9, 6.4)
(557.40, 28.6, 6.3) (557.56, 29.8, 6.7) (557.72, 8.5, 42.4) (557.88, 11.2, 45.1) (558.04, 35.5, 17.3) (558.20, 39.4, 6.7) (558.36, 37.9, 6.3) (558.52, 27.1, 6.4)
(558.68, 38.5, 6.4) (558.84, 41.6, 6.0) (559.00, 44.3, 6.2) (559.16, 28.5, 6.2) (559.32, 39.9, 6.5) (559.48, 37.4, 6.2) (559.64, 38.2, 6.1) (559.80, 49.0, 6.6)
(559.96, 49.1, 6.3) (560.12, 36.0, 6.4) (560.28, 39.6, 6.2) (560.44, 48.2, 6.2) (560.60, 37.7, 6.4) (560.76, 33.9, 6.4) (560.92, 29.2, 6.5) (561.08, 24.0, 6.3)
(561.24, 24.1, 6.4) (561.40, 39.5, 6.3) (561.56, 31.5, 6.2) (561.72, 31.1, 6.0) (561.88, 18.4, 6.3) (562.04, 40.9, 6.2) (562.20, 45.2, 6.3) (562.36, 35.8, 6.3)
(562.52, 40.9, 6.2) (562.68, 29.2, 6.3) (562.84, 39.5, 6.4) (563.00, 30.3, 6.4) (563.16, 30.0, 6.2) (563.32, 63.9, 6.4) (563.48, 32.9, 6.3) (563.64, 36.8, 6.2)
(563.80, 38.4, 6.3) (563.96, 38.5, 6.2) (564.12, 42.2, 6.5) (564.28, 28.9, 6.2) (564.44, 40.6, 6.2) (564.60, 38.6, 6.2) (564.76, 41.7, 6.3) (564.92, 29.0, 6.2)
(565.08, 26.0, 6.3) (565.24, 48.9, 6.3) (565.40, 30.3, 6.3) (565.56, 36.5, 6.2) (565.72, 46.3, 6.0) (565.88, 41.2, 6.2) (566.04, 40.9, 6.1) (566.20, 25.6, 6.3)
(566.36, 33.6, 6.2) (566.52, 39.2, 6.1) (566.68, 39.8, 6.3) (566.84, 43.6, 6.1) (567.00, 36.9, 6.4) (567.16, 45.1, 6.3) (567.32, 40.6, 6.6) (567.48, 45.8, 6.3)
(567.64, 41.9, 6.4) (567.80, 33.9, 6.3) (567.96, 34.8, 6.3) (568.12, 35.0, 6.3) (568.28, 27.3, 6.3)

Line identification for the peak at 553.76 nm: [O III] 5007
